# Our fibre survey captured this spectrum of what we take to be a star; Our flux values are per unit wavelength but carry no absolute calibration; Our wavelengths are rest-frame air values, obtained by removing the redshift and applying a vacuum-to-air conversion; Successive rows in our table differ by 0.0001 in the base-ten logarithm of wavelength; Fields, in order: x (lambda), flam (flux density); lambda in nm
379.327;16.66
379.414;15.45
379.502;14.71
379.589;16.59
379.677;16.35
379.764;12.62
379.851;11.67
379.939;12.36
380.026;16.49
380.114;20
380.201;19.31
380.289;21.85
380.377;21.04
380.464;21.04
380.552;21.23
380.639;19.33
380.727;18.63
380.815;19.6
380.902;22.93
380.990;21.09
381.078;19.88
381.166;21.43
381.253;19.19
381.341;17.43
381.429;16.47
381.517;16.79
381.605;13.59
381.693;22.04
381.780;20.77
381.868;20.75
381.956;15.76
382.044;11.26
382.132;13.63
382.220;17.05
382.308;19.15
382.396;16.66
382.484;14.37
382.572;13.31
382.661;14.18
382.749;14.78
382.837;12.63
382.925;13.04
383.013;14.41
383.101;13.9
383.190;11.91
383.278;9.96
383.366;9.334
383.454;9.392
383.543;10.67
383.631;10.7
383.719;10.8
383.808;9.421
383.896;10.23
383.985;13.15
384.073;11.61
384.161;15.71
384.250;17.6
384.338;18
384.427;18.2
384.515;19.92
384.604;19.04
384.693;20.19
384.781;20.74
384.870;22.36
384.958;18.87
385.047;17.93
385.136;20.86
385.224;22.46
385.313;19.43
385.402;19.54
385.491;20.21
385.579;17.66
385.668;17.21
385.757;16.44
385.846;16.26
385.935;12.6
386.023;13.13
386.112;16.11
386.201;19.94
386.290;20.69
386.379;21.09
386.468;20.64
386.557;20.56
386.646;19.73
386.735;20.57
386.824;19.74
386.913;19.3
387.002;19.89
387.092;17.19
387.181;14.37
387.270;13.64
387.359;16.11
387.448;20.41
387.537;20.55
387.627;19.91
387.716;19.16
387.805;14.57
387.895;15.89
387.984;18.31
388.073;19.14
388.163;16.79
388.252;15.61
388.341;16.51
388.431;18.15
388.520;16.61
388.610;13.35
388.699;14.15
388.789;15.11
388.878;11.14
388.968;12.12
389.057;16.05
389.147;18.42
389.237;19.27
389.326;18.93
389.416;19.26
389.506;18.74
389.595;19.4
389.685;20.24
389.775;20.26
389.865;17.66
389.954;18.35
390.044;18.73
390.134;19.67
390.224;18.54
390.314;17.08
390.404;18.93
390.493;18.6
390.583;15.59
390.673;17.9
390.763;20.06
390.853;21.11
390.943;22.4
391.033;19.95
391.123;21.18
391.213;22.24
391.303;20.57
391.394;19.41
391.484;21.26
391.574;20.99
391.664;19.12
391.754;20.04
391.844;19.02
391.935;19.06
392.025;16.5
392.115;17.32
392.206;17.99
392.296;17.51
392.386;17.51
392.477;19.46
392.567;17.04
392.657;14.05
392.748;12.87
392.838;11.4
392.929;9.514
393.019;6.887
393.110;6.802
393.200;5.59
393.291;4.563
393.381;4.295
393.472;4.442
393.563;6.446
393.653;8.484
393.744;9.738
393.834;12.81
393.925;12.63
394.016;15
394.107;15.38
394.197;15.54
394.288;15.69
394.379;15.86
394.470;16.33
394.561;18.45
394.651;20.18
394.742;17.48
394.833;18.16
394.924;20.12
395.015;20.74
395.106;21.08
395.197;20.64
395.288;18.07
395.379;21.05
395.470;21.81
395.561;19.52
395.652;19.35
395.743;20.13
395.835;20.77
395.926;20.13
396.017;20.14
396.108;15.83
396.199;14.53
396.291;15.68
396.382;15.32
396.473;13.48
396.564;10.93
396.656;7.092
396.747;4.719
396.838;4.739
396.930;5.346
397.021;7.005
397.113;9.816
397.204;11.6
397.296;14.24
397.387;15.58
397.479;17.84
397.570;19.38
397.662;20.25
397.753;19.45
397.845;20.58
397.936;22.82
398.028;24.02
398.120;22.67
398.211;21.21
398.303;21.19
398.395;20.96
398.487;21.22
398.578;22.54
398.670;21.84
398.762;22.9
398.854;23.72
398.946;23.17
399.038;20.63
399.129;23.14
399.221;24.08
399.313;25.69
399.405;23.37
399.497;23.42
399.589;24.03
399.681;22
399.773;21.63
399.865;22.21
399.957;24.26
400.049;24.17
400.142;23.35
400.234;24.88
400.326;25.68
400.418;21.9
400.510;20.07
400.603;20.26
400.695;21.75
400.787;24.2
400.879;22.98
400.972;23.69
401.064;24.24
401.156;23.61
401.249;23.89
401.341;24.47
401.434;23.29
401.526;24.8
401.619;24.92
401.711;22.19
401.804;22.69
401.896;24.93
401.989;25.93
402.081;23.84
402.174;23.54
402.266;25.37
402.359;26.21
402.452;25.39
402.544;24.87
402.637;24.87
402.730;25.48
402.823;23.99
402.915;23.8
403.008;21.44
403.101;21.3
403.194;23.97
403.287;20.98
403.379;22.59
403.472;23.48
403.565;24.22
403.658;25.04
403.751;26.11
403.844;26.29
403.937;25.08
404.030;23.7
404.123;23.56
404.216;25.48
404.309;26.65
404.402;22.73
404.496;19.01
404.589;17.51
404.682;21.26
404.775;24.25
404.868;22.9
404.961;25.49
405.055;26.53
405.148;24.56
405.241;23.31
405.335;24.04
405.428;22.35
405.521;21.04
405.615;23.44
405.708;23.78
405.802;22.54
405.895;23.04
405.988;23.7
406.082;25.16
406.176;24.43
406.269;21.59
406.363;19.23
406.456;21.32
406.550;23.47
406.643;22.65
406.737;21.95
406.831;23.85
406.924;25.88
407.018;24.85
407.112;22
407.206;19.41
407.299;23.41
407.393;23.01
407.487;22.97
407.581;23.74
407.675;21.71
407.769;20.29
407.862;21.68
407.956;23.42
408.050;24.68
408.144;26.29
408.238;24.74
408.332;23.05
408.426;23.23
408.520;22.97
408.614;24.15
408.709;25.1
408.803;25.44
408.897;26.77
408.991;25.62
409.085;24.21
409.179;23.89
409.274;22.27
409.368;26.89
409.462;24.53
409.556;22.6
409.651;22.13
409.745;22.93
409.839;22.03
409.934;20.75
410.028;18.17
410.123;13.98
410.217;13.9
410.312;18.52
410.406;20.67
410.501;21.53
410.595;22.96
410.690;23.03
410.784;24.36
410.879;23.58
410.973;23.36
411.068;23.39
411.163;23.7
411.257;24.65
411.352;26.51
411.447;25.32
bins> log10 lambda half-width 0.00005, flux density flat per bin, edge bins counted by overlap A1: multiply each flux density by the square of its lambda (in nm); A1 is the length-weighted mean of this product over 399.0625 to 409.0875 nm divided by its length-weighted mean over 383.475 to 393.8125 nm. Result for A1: 1.5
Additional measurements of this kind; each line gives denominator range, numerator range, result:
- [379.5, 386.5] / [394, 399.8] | 1.18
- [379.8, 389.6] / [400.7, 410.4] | 1.52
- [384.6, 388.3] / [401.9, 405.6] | 1.41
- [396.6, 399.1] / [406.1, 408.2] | 1.38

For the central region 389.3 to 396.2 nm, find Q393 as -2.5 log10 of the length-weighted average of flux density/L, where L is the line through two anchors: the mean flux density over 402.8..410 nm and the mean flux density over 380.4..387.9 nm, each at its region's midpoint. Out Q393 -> 0.153 mag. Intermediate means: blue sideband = 17.1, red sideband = 23.4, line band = 16.9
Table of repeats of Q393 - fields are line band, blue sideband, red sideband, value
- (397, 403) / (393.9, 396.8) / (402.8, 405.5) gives -0.09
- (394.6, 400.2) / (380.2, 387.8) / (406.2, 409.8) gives 0.10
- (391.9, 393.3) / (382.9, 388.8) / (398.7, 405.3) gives 0.40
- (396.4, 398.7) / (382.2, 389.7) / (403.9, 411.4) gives 0.25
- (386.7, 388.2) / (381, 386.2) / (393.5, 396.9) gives -0.13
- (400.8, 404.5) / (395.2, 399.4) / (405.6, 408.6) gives -0.16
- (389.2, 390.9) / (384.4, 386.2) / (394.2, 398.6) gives -0.06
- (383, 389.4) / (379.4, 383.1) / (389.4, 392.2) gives 0.10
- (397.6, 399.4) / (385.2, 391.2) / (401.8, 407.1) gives -0.03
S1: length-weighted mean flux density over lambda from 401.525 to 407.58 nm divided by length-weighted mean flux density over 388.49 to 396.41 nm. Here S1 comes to 1.41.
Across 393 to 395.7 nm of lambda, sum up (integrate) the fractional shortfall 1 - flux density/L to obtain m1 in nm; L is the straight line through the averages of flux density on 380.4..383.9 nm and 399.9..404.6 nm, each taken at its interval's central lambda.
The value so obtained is 0.808 nm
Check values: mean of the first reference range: 15.8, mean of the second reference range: 23.7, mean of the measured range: 14.5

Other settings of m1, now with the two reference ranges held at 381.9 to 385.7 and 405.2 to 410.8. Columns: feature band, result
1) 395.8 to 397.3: 0.54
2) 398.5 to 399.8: -0.19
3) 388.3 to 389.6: 0.05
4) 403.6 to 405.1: -0.15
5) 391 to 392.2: -0.12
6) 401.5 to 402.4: -0.15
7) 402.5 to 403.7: -0.13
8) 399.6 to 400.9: -0.15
